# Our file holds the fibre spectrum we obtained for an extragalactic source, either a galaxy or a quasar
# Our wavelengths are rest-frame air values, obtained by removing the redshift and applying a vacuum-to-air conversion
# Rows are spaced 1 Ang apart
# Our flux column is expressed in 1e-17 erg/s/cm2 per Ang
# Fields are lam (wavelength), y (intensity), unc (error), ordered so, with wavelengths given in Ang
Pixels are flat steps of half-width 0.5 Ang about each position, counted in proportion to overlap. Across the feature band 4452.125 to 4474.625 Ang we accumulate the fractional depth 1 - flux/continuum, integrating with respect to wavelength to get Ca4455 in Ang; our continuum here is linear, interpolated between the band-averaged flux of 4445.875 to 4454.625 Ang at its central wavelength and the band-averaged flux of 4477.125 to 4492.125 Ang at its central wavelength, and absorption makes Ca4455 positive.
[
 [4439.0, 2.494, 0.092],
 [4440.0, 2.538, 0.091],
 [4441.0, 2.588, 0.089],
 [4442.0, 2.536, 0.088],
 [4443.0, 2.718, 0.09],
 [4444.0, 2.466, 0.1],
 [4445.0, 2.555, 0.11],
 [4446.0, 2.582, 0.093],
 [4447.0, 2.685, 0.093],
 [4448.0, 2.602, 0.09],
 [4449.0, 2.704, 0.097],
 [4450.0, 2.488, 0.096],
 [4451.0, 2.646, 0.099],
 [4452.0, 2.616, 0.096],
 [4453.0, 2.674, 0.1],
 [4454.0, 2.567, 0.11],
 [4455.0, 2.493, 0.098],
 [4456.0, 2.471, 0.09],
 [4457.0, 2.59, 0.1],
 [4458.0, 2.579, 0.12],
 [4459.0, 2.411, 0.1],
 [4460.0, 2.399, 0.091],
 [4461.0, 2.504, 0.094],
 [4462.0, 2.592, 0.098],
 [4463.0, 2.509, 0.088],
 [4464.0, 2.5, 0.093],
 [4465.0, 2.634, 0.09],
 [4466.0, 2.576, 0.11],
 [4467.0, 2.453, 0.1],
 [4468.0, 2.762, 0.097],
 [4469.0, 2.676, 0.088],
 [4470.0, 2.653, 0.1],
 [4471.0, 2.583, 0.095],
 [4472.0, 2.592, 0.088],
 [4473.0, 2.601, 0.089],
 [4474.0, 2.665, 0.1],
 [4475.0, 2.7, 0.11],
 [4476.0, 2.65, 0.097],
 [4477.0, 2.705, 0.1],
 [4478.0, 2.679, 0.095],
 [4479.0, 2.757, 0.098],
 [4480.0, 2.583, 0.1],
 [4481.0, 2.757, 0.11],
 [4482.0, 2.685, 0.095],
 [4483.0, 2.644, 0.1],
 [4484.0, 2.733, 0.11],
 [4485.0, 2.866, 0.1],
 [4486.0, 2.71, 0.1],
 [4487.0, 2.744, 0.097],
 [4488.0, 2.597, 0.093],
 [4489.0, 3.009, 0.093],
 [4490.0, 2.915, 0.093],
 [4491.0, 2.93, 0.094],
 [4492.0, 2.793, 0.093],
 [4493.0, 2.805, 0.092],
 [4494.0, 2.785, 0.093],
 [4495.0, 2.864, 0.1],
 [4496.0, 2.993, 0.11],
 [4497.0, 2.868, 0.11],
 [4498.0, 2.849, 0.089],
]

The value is 0.9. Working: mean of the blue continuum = 2.62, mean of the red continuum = 2.76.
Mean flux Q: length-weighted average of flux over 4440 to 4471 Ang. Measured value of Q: 2.57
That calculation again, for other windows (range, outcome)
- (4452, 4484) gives 2.6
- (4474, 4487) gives 2.71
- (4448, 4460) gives 2.56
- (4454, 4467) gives 2.52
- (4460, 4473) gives 2.58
